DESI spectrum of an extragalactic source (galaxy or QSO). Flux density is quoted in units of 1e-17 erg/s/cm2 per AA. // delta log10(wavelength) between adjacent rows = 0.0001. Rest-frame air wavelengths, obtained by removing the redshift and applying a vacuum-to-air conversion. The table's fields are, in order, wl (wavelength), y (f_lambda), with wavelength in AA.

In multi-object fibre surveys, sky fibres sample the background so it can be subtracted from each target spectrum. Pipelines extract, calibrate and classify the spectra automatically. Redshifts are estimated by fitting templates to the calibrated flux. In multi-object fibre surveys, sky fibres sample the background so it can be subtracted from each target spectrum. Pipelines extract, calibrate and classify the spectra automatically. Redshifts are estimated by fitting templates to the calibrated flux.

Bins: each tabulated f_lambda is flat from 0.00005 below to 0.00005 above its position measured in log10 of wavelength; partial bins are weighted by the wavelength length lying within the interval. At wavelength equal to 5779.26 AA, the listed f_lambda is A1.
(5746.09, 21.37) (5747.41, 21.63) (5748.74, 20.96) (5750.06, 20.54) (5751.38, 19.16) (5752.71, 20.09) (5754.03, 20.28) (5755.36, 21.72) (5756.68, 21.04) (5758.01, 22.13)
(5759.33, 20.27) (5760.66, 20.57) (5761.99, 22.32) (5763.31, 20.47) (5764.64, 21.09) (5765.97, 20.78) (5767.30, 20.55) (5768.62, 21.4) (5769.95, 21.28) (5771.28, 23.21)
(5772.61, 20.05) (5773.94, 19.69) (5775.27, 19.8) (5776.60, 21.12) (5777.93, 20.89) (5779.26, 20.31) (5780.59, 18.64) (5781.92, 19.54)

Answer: 20.31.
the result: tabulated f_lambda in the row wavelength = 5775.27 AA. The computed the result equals 19.8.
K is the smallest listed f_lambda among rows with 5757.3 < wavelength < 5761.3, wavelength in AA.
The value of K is 20.27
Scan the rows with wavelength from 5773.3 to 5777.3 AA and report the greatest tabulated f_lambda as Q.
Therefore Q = 21.12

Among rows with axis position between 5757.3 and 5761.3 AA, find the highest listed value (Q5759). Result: 22.13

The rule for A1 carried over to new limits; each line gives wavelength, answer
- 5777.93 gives 20.89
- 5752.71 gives 20.09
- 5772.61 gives 20.05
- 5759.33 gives 20.27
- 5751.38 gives 19.16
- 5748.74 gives 20.96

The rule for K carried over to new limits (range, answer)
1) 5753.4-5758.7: 20.28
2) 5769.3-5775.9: 19.69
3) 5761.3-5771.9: 20.47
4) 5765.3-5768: 20.55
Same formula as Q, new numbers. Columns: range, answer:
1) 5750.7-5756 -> 21.72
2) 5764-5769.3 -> 21.4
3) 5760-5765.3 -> 22.32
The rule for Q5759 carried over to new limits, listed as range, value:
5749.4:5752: 20.54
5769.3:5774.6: 23.21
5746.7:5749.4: 21.63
